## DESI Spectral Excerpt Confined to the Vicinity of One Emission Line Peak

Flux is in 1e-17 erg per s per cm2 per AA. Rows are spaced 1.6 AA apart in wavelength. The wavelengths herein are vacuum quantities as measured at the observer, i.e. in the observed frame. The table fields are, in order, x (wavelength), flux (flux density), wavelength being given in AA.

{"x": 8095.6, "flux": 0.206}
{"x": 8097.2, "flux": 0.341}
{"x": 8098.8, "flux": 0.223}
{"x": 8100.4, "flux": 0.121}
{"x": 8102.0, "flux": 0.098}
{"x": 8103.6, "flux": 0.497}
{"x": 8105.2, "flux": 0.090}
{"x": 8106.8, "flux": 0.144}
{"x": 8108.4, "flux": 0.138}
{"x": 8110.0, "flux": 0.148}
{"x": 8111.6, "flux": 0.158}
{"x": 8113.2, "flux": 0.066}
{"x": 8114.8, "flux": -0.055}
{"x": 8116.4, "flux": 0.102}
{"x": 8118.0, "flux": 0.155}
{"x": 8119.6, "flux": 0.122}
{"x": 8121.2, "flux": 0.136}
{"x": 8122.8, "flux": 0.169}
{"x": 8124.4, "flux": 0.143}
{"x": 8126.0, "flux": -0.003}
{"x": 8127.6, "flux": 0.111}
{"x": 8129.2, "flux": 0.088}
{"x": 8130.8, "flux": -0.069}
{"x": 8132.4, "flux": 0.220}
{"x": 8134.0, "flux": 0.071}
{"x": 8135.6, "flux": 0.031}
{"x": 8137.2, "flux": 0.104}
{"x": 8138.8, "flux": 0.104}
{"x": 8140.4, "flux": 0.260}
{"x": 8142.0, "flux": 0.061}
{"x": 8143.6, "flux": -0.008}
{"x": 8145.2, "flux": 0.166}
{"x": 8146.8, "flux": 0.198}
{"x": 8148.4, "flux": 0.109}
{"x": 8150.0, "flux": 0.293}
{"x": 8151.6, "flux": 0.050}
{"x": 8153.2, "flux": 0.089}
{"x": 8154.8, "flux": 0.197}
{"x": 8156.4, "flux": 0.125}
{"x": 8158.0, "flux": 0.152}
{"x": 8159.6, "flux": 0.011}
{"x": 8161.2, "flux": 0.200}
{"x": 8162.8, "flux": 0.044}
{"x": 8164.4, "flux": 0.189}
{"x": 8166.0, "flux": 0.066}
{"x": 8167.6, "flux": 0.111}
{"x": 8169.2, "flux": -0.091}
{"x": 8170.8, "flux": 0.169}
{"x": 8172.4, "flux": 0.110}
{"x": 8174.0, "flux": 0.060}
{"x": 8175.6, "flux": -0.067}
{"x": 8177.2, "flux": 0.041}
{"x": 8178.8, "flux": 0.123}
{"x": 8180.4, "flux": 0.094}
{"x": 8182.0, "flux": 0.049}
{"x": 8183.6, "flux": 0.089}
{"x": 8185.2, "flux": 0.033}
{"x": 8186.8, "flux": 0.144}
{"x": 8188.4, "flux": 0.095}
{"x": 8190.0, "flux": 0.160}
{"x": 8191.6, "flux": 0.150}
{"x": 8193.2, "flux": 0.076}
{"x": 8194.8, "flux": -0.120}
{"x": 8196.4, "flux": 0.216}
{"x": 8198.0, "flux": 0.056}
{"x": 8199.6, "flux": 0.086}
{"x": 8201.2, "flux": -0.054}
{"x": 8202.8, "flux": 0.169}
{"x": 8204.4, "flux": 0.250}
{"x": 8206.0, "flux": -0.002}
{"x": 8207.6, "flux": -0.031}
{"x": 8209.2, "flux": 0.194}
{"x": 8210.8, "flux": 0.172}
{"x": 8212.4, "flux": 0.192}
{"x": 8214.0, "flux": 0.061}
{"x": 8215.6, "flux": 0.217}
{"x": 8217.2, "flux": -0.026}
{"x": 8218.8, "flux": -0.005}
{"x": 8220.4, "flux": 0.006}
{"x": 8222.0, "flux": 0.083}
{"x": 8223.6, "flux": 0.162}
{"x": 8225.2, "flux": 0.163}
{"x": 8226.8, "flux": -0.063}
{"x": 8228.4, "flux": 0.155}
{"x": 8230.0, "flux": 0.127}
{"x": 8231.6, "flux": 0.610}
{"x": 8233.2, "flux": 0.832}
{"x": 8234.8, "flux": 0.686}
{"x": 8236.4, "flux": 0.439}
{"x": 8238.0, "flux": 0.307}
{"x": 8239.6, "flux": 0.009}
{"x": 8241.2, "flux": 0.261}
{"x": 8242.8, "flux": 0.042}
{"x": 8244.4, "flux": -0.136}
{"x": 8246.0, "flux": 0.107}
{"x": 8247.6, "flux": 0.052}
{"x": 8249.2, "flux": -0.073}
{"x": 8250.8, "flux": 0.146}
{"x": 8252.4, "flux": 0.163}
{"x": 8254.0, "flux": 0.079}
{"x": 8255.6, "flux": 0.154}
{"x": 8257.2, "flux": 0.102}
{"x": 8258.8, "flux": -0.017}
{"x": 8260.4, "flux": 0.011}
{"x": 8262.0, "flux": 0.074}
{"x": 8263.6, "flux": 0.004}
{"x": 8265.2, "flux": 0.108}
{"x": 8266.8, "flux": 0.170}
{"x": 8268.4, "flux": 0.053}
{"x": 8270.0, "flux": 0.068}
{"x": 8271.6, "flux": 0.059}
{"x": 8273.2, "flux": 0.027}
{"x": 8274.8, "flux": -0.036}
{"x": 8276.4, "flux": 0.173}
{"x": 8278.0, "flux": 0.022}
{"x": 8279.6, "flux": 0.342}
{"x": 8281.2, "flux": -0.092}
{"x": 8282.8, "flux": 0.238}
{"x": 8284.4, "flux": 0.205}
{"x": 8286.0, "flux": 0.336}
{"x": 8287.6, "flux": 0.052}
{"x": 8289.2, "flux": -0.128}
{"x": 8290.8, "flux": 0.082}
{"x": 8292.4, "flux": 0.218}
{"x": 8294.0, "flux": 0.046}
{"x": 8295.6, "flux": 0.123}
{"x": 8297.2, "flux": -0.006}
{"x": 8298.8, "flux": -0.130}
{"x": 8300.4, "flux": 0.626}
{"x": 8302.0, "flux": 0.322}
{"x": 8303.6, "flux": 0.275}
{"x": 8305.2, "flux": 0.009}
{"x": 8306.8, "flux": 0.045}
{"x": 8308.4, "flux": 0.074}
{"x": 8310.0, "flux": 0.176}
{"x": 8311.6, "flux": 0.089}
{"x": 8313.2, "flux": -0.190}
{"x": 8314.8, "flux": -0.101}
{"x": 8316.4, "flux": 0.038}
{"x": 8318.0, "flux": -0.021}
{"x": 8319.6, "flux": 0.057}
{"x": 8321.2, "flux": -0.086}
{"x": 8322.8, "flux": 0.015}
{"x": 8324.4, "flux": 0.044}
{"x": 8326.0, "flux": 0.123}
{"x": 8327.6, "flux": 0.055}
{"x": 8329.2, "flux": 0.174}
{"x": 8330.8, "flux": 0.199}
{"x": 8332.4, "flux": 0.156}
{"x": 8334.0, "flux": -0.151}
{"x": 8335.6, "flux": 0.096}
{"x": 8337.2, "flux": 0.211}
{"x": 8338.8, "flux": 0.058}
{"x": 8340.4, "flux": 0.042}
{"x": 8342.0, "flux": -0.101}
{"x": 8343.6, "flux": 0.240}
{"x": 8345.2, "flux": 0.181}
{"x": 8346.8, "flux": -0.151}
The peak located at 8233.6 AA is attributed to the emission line H-gamma 4340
